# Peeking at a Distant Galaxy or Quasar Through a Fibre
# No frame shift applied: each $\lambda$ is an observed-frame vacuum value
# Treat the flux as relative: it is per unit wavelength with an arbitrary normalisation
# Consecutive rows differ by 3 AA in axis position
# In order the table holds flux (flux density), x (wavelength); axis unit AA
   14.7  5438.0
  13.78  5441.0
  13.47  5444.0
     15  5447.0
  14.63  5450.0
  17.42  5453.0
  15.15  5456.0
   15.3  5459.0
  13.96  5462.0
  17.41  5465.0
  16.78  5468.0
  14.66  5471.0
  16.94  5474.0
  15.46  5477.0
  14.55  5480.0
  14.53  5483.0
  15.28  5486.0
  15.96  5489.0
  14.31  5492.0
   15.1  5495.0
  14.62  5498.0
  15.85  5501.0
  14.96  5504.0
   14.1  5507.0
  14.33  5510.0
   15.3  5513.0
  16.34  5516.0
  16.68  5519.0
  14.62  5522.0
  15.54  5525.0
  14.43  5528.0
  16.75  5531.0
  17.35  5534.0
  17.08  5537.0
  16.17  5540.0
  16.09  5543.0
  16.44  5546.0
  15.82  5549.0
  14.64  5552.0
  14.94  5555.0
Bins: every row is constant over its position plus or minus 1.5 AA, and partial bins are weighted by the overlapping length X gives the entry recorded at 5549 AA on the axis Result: 15.82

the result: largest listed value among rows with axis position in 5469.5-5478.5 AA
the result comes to 16.94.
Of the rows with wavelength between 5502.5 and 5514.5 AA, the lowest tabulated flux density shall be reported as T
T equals 14.1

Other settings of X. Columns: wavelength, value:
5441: 13.78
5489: 15.96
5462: 13.96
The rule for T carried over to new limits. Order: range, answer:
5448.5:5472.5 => 13.96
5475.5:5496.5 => 14.31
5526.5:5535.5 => 14.43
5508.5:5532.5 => 14.33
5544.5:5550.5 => 15.82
